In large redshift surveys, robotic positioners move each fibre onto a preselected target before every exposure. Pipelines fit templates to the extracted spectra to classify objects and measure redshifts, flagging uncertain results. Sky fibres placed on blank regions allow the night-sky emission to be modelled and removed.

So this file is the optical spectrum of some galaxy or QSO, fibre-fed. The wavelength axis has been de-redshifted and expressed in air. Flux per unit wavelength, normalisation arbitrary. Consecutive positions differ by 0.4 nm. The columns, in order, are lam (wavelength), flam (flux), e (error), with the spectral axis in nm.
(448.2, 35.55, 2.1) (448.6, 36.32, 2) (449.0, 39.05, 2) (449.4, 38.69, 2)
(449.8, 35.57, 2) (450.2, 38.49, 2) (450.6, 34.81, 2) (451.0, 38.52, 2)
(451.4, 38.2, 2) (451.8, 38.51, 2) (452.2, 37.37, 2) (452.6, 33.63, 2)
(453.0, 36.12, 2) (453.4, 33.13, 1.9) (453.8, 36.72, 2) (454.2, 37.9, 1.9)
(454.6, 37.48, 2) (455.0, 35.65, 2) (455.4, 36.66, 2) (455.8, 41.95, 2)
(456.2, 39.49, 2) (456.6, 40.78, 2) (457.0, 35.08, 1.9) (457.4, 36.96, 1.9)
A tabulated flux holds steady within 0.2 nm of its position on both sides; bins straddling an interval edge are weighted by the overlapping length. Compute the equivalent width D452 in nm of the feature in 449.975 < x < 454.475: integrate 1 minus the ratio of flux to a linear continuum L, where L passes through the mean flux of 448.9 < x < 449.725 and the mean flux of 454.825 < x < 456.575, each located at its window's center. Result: 0.21 nm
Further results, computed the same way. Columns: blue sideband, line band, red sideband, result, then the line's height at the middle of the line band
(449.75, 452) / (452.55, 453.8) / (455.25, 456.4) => 0.119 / 38.4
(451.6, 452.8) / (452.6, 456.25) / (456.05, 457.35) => 0.042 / 37.4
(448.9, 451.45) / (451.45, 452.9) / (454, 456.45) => 0.044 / 37.8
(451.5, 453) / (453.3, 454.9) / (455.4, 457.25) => 0.051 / 37.7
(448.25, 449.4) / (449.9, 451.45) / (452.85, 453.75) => -0.036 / 36.5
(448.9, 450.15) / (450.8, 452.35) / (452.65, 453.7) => -0.093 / 36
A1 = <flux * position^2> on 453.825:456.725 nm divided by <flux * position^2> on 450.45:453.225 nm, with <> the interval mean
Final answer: 1.1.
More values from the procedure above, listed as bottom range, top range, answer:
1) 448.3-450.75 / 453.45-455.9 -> 1.03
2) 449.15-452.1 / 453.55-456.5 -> 1.03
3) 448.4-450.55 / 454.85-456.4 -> 1.06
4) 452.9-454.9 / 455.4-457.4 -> 1.08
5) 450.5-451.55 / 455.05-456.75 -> 1.08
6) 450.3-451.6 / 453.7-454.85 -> 1.02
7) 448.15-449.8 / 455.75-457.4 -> 1.07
